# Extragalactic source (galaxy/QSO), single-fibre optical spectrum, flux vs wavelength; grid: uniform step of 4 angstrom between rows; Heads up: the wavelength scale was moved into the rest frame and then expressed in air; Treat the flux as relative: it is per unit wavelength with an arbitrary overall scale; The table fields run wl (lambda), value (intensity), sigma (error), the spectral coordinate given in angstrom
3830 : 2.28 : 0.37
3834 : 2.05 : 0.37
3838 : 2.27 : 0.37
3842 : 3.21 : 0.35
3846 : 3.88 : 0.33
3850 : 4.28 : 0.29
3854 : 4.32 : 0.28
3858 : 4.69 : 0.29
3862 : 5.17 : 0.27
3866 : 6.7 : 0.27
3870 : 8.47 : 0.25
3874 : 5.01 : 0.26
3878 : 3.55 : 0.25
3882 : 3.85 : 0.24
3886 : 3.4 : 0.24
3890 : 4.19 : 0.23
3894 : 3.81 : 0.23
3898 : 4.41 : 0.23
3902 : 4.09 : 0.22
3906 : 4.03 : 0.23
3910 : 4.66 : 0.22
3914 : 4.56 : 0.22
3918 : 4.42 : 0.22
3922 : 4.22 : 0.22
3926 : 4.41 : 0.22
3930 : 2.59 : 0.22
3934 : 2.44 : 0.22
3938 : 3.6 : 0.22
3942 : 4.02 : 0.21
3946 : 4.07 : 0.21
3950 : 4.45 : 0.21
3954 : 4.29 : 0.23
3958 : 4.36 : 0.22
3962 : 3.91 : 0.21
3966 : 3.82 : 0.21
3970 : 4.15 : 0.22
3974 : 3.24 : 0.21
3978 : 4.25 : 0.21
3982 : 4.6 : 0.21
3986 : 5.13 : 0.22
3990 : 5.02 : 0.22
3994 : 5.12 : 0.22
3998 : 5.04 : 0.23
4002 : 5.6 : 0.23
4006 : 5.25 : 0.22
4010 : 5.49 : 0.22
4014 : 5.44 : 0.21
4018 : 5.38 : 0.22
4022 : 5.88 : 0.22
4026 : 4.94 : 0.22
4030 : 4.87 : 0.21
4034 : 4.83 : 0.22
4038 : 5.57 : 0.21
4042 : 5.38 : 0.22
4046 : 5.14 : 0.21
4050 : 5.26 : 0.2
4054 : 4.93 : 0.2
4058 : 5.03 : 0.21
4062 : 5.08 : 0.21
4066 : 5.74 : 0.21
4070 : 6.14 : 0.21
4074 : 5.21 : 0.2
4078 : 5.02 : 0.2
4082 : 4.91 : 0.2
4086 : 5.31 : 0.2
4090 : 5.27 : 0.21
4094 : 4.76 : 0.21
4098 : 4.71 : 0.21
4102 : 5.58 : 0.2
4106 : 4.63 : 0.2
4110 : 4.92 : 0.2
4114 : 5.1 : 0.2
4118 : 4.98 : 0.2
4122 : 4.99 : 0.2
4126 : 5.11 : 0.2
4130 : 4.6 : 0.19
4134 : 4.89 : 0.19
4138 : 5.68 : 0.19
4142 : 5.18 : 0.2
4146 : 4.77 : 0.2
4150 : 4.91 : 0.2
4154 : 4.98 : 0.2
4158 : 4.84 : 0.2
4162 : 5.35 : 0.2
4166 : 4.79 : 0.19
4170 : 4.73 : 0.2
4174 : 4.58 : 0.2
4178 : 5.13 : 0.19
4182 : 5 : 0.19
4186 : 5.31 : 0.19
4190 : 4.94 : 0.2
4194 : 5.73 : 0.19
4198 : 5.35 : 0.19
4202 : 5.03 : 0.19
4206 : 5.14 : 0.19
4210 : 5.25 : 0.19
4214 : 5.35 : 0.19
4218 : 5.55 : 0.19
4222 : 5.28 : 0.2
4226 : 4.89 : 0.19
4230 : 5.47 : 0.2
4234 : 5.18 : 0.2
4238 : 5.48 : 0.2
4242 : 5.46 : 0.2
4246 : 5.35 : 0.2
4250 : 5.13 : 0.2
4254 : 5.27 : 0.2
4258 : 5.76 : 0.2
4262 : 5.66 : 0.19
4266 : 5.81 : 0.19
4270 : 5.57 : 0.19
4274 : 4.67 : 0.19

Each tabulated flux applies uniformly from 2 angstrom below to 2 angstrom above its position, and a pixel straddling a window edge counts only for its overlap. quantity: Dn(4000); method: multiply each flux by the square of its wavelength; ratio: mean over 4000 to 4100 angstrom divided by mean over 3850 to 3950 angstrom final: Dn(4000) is 1.30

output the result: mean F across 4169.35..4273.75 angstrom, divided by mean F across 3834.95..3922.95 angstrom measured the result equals 1.20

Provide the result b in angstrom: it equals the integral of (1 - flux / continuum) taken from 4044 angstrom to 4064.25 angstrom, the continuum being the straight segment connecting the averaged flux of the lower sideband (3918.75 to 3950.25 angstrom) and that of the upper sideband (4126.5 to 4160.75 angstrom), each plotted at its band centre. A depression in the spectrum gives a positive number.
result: -2.96 angstrom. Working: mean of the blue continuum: 3.71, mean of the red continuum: 4.99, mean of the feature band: 5.1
